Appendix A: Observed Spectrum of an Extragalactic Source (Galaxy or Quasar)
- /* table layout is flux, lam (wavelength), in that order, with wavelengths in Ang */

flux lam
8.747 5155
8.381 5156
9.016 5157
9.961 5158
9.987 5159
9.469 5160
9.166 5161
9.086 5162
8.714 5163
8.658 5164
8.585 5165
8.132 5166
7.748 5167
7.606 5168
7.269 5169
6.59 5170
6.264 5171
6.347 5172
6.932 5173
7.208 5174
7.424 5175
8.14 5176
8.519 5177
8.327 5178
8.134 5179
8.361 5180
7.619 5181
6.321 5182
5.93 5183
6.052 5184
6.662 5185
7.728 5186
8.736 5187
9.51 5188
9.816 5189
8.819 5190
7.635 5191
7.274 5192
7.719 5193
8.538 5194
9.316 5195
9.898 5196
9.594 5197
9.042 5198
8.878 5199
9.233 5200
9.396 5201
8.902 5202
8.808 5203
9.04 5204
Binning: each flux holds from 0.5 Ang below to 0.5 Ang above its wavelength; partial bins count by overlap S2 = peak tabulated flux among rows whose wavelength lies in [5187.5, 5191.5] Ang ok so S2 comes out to 9.816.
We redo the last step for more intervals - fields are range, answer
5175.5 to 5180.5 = 8.519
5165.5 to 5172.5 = 8.132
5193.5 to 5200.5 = 9.898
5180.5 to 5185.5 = 7.619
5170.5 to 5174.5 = 7.208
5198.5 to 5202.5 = 9.396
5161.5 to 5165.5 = 9.086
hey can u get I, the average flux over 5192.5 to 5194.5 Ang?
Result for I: 8.13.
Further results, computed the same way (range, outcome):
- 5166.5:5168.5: 7.68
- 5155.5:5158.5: 9.12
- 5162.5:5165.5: 8.65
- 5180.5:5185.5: 6.52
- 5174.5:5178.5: 8.1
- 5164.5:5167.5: 8.15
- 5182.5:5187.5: 7.02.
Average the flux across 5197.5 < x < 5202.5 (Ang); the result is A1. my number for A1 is 9.09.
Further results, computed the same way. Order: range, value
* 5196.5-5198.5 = 9.32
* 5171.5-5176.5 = 7.21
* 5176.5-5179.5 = 8.33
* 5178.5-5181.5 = 8.04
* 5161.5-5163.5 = 8.9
